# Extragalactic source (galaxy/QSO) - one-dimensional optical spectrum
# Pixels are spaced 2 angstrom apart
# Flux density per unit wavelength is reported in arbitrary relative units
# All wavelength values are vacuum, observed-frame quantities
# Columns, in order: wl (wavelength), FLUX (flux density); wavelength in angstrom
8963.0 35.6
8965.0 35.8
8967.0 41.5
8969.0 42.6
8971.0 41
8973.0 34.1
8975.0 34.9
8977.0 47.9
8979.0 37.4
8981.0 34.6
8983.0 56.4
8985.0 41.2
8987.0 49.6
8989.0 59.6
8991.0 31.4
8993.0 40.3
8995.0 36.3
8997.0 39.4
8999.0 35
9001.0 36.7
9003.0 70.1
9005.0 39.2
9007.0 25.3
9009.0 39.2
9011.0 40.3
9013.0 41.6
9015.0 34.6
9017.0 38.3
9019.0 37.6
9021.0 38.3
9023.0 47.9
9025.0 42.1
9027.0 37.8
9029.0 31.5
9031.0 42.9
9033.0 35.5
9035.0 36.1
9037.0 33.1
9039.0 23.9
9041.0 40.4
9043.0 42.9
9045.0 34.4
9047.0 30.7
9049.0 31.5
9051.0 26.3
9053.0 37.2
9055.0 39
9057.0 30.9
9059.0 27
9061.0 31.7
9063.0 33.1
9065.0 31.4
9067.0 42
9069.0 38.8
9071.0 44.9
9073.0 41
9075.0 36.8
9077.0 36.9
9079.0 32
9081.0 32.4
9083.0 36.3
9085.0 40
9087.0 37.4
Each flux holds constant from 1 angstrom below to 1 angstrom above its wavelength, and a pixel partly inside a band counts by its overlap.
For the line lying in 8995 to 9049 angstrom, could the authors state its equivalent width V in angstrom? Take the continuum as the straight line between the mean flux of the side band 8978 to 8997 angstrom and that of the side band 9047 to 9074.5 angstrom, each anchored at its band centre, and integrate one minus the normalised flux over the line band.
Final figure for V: 1.4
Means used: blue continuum 42.8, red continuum 34.9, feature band 38.1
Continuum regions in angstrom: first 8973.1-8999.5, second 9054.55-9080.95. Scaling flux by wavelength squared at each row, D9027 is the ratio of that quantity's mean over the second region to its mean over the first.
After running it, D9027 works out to 0.87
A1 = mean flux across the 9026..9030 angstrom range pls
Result 34.6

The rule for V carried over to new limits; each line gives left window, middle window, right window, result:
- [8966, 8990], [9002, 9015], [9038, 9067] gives -0.9 angstrom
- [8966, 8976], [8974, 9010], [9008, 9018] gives -2.9 angstrom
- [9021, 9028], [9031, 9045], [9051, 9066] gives 0.9 angstrom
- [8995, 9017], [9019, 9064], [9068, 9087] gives 4.1 angstrom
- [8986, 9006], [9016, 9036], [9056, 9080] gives 0.8 angstrom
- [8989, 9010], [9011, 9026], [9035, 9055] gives -1.0 angstrom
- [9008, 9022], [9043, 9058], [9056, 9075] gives 1.2 angstrom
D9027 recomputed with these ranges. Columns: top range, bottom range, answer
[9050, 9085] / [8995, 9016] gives 0.90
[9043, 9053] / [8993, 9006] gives 0.77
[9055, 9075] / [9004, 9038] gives 0.96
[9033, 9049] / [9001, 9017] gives 0.84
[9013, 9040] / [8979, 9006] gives 0.86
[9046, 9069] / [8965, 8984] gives 0.82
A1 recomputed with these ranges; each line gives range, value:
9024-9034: 38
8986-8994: 45.2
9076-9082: 33.8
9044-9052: 30.7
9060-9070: 35.4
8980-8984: 45.5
